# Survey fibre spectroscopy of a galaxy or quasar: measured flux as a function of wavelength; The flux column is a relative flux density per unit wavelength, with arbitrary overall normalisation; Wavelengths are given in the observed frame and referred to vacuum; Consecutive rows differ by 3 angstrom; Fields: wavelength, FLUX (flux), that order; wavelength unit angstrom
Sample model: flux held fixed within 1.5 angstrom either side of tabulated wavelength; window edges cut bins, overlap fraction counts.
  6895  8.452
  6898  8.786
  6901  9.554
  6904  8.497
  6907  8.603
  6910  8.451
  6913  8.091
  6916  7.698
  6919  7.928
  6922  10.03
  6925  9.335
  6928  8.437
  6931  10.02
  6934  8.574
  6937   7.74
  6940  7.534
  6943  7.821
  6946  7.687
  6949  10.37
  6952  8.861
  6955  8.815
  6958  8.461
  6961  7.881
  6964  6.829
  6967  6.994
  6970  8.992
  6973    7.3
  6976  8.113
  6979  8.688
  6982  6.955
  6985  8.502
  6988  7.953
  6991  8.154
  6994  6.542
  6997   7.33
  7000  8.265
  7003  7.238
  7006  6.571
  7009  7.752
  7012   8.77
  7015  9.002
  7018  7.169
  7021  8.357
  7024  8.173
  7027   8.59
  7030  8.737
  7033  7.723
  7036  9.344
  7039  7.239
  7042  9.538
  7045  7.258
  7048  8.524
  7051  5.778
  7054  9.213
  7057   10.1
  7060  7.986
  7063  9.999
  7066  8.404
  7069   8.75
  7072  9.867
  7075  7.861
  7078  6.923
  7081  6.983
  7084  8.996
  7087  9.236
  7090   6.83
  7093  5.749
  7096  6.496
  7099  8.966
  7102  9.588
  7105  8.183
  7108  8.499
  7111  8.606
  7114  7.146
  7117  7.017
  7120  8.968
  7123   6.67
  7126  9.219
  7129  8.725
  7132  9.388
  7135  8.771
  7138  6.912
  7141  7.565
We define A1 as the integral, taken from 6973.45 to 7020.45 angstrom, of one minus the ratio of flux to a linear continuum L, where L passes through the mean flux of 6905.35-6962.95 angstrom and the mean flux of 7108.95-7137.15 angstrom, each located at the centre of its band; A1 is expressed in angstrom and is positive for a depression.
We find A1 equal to 3.6 angstrom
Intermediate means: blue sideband 8.53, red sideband 8.25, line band 7.8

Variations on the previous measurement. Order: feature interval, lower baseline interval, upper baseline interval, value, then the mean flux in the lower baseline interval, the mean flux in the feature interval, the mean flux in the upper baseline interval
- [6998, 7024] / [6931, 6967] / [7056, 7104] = 1.16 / 8.26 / 7.9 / 8.28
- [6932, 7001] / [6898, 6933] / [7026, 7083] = 4.81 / 8.78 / 8.03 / 8.36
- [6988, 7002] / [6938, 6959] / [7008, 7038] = 1.34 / 8.49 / 7.6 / 8.35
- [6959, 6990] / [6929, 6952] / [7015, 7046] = 2.23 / 8.55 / 7.84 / 8.27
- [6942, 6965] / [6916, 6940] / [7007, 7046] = 0.57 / 8.71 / 8.38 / 8.27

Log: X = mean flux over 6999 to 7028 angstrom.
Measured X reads 7.97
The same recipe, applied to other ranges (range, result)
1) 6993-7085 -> 8.16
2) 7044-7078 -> 8.47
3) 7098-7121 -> 8.35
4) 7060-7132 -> 8.18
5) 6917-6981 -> 8.38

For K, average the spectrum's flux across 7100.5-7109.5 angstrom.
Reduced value 8.76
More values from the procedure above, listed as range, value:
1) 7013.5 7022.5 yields 8.18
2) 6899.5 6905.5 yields 9.03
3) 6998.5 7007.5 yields 7.36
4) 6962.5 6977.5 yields 7.65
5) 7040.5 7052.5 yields 7.77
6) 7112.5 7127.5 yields 7.8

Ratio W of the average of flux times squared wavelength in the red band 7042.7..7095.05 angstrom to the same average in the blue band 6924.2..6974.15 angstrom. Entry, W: 1.0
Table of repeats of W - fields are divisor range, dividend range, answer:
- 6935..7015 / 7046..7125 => 1.05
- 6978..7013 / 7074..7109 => 1.05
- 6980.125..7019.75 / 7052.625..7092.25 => 1.12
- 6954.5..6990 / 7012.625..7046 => 1.06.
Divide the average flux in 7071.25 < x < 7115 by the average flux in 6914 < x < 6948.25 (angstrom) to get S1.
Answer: 0.94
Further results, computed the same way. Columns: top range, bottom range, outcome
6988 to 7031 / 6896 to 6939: 0.91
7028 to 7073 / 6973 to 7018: 1.10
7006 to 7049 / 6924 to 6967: 0.98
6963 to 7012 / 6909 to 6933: 0.88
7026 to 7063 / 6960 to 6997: 1.09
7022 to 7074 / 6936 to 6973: 1.05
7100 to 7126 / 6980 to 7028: 1.04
